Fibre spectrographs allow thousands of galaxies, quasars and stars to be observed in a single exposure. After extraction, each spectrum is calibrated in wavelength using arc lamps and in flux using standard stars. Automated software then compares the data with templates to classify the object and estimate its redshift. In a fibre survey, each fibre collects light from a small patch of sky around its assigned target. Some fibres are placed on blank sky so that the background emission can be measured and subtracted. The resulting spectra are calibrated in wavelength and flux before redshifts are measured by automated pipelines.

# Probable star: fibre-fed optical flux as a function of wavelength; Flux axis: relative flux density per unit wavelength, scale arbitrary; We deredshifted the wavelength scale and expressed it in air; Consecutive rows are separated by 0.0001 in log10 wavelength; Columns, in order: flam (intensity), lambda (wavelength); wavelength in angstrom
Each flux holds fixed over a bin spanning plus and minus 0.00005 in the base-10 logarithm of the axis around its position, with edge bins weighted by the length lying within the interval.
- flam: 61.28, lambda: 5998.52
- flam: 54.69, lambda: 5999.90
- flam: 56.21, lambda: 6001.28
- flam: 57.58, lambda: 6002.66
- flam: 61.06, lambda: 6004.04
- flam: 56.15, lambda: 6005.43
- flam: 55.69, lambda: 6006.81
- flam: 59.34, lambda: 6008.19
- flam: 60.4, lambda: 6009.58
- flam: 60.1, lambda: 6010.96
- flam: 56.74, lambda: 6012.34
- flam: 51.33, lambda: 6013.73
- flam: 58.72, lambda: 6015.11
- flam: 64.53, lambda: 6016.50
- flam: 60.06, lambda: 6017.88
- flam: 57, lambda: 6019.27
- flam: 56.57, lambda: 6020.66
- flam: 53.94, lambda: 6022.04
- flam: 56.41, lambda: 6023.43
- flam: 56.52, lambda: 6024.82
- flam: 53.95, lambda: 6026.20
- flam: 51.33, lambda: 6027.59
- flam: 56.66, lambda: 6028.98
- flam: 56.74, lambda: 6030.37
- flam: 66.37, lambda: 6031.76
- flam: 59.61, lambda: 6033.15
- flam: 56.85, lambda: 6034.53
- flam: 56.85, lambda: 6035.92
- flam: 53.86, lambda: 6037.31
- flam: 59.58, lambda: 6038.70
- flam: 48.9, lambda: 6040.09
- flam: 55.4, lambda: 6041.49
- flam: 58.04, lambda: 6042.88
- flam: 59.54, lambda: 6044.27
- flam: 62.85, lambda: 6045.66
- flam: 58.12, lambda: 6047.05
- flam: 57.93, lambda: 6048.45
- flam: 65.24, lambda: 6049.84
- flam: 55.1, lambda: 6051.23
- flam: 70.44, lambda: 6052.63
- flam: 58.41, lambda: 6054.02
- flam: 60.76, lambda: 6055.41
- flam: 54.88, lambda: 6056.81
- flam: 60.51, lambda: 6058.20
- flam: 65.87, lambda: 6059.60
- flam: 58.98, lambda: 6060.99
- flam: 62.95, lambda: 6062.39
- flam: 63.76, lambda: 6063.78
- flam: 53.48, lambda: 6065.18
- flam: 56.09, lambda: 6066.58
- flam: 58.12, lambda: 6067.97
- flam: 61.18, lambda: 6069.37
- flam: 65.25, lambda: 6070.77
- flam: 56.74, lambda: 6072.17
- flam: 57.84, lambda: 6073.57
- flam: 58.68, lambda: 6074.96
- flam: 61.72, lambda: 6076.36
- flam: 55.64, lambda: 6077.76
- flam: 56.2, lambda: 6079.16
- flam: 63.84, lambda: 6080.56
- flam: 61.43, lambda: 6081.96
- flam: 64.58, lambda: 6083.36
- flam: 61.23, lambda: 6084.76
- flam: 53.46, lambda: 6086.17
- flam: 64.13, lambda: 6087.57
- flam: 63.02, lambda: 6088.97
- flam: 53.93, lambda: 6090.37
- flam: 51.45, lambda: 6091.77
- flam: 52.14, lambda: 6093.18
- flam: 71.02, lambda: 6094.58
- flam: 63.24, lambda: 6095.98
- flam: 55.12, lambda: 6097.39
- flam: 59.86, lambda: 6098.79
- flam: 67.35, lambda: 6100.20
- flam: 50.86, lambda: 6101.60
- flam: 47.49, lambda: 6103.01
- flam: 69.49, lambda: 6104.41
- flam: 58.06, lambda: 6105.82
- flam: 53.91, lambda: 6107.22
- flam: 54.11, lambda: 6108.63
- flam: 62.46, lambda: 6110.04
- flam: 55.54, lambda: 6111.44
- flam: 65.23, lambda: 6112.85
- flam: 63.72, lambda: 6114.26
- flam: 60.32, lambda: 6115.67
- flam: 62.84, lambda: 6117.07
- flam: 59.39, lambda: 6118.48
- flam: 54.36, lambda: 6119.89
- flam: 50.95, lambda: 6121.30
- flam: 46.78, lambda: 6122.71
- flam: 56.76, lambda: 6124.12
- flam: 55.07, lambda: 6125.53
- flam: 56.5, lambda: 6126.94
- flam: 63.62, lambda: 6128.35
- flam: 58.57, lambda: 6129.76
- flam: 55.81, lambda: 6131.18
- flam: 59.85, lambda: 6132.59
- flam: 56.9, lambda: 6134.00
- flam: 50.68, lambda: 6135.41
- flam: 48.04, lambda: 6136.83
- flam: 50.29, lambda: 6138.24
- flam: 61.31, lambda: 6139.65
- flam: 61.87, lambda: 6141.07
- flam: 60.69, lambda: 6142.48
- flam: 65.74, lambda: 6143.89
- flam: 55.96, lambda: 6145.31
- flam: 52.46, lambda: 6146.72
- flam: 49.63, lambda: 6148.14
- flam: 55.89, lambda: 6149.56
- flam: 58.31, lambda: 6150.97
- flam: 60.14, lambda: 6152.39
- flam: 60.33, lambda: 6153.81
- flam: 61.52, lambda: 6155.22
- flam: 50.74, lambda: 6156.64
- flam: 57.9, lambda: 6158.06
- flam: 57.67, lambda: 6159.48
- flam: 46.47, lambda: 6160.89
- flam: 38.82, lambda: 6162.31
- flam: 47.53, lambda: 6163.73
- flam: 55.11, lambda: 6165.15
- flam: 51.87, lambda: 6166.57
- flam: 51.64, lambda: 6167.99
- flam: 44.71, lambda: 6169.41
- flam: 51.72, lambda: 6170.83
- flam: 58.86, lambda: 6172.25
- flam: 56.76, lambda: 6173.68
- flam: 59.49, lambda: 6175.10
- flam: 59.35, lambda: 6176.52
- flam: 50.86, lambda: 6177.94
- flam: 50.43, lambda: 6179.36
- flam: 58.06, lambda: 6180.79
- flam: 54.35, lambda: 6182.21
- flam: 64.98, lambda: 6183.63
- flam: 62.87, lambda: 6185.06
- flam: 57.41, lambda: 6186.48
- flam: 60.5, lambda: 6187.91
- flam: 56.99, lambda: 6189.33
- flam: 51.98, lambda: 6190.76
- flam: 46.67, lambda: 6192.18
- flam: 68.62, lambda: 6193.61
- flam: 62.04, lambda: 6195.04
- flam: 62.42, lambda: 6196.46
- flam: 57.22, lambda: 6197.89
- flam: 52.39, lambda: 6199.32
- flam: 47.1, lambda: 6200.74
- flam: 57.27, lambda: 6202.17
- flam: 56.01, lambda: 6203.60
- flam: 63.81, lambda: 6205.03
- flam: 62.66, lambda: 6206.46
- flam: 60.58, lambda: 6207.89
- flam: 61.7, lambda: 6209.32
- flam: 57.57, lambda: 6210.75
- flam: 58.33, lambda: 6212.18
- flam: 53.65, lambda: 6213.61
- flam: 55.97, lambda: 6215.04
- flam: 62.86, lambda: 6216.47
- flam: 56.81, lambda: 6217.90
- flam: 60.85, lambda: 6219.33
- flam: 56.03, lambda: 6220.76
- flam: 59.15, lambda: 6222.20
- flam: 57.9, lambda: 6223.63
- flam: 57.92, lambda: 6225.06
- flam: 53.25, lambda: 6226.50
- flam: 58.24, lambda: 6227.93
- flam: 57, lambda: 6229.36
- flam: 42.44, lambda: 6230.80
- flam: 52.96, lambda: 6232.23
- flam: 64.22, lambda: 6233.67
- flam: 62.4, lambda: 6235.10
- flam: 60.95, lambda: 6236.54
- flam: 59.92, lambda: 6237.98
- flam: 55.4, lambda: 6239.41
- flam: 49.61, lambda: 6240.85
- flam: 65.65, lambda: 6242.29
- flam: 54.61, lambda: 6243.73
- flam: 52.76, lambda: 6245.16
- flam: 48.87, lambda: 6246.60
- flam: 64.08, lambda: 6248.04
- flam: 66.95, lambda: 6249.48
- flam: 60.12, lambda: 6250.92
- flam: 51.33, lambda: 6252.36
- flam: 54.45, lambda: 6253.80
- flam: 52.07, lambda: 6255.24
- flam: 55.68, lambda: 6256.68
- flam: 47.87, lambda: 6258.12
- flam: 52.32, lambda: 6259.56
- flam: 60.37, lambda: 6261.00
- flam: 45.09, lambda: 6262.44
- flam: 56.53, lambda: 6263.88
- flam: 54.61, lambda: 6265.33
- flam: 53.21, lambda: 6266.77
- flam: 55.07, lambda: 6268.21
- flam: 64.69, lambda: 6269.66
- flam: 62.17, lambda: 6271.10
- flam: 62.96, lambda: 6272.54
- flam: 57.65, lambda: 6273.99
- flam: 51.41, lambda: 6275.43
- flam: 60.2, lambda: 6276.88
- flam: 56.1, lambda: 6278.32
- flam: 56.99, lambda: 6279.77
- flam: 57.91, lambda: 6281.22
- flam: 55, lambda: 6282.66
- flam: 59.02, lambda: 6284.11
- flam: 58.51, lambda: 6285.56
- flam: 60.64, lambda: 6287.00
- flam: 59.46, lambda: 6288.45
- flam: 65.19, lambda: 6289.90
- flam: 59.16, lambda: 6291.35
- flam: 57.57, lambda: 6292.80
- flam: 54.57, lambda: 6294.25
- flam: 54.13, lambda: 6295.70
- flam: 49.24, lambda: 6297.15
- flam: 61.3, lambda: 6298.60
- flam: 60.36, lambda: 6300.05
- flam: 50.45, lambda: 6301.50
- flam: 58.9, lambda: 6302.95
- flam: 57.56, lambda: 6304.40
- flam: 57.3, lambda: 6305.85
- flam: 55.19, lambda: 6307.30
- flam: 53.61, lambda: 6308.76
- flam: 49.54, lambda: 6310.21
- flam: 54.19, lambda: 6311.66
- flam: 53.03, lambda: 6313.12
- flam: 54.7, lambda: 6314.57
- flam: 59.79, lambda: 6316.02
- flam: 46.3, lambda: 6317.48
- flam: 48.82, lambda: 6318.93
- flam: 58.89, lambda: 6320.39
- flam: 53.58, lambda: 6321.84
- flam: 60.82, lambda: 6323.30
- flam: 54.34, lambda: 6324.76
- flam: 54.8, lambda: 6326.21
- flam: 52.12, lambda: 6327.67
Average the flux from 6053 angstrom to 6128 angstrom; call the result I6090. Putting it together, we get 58.9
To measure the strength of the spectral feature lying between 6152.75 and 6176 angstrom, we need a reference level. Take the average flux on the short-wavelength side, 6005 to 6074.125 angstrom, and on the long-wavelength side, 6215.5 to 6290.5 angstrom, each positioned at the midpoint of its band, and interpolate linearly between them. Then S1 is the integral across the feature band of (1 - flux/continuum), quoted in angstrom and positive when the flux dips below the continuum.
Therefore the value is 1.7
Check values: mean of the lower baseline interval 58.4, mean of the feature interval 53.4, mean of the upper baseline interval 57.1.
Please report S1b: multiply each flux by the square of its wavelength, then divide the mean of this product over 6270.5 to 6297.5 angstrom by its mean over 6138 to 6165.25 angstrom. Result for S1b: 1.09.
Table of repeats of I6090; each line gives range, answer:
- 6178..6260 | 57.1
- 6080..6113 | 59.2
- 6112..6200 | 56.2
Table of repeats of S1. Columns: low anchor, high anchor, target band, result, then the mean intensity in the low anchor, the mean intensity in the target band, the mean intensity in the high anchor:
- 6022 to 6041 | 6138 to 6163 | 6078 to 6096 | -1.1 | 56.3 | 59.7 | 56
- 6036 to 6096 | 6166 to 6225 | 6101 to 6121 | 0.1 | 59.4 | 58.3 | 57.1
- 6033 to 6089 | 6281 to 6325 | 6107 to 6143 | 0.8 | 59.4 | 57.2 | 56.1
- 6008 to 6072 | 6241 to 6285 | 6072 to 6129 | -0.5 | 58.6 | 58.6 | 56.4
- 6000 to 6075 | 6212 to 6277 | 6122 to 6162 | 1.0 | 58.4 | 56.1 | 56.6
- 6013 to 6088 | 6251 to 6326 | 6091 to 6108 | 0.0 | 58.8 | 58.3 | 55.9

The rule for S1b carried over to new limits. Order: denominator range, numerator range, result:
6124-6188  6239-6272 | 1.04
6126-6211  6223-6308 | 1.04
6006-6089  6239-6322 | 1.03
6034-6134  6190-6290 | 1.02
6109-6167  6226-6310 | 1.05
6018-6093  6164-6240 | 1.02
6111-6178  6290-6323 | 1.04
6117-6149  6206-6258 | 1.05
